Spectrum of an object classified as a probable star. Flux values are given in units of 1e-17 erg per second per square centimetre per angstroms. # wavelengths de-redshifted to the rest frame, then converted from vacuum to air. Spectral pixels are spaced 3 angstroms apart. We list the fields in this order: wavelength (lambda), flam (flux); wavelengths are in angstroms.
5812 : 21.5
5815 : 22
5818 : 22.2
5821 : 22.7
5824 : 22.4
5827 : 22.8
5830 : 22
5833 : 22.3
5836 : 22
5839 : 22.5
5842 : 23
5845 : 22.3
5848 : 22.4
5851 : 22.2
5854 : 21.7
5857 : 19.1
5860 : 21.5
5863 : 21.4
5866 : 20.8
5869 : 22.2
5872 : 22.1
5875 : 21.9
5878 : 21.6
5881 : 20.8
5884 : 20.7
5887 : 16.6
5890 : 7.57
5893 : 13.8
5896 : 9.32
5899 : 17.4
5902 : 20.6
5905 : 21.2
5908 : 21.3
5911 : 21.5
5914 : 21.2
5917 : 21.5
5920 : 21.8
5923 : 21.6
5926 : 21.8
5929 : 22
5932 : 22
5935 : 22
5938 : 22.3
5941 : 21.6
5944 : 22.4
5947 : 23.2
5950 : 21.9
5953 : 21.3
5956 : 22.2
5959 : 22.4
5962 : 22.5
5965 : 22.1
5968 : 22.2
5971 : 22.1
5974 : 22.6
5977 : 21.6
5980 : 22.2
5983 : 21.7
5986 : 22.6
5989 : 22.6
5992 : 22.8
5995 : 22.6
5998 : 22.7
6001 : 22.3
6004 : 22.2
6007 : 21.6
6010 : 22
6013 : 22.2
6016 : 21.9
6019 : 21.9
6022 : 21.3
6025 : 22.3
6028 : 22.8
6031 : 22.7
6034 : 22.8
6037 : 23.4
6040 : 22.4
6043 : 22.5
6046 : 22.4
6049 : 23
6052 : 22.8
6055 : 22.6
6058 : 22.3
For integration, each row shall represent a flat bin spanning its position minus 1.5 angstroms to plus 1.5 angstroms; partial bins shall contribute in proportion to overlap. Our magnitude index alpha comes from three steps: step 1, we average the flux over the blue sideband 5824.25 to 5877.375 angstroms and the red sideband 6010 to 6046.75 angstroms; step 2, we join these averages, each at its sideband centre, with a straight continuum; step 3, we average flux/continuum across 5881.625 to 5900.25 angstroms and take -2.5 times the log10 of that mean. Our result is 0.453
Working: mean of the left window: 21.9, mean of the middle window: 14.5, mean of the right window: 22.4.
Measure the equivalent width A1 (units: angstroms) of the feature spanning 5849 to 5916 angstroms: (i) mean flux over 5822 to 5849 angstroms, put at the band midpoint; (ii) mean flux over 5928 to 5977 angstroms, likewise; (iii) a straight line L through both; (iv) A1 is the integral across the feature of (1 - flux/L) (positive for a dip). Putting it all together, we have 8.7 angstroms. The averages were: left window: 22.4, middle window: 19.4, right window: 22.2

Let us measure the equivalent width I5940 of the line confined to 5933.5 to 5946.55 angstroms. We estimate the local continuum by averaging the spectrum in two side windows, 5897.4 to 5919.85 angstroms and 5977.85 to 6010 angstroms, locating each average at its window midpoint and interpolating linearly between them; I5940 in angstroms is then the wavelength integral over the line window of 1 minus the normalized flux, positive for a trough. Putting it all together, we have -0.54 angstroms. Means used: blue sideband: 20.7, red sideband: 22.3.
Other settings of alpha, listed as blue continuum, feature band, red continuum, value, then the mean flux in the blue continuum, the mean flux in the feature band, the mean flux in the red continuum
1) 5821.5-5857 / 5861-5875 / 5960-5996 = 0.03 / 22.2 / 21.7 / 22.3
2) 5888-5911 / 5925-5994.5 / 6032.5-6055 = -0.17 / 16.3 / 22.2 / 22.7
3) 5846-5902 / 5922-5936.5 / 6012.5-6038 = -0.08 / 19.1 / 21.9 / 22.4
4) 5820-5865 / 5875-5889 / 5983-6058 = 0.12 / 22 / 19.7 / 22.4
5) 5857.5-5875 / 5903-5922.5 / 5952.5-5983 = 0.02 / 21.5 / 21.4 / 22.1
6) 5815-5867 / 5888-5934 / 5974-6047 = 0.17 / 22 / 19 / 22.3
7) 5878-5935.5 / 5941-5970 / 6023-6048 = -0.09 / 19.2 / 22.2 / 22.6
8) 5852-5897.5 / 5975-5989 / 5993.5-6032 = -0.03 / 18.8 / 22.1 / 22.2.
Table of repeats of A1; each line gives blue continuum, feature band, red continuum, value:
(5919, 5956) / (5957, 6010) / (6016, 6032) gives -0.45 angstroms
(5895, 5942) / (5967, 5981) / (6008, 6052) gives -0.39 angstroms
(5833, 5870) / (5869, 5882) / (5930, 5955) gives 0.09 angstroms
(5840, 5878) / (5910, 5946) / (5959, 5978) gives 0.33 angstroms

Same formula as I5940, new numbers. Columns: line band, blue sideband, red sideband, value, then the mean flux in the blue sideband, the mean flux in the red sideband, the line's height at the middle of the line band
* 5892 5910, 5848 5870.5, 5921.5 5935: 3.5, 21.3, 21.9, 21.7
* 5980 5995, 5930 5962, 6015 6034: -0.2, 22.1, 22.2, 22.2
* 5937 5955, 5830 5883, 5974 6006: 0.0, 21.8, 22.3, 22.1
